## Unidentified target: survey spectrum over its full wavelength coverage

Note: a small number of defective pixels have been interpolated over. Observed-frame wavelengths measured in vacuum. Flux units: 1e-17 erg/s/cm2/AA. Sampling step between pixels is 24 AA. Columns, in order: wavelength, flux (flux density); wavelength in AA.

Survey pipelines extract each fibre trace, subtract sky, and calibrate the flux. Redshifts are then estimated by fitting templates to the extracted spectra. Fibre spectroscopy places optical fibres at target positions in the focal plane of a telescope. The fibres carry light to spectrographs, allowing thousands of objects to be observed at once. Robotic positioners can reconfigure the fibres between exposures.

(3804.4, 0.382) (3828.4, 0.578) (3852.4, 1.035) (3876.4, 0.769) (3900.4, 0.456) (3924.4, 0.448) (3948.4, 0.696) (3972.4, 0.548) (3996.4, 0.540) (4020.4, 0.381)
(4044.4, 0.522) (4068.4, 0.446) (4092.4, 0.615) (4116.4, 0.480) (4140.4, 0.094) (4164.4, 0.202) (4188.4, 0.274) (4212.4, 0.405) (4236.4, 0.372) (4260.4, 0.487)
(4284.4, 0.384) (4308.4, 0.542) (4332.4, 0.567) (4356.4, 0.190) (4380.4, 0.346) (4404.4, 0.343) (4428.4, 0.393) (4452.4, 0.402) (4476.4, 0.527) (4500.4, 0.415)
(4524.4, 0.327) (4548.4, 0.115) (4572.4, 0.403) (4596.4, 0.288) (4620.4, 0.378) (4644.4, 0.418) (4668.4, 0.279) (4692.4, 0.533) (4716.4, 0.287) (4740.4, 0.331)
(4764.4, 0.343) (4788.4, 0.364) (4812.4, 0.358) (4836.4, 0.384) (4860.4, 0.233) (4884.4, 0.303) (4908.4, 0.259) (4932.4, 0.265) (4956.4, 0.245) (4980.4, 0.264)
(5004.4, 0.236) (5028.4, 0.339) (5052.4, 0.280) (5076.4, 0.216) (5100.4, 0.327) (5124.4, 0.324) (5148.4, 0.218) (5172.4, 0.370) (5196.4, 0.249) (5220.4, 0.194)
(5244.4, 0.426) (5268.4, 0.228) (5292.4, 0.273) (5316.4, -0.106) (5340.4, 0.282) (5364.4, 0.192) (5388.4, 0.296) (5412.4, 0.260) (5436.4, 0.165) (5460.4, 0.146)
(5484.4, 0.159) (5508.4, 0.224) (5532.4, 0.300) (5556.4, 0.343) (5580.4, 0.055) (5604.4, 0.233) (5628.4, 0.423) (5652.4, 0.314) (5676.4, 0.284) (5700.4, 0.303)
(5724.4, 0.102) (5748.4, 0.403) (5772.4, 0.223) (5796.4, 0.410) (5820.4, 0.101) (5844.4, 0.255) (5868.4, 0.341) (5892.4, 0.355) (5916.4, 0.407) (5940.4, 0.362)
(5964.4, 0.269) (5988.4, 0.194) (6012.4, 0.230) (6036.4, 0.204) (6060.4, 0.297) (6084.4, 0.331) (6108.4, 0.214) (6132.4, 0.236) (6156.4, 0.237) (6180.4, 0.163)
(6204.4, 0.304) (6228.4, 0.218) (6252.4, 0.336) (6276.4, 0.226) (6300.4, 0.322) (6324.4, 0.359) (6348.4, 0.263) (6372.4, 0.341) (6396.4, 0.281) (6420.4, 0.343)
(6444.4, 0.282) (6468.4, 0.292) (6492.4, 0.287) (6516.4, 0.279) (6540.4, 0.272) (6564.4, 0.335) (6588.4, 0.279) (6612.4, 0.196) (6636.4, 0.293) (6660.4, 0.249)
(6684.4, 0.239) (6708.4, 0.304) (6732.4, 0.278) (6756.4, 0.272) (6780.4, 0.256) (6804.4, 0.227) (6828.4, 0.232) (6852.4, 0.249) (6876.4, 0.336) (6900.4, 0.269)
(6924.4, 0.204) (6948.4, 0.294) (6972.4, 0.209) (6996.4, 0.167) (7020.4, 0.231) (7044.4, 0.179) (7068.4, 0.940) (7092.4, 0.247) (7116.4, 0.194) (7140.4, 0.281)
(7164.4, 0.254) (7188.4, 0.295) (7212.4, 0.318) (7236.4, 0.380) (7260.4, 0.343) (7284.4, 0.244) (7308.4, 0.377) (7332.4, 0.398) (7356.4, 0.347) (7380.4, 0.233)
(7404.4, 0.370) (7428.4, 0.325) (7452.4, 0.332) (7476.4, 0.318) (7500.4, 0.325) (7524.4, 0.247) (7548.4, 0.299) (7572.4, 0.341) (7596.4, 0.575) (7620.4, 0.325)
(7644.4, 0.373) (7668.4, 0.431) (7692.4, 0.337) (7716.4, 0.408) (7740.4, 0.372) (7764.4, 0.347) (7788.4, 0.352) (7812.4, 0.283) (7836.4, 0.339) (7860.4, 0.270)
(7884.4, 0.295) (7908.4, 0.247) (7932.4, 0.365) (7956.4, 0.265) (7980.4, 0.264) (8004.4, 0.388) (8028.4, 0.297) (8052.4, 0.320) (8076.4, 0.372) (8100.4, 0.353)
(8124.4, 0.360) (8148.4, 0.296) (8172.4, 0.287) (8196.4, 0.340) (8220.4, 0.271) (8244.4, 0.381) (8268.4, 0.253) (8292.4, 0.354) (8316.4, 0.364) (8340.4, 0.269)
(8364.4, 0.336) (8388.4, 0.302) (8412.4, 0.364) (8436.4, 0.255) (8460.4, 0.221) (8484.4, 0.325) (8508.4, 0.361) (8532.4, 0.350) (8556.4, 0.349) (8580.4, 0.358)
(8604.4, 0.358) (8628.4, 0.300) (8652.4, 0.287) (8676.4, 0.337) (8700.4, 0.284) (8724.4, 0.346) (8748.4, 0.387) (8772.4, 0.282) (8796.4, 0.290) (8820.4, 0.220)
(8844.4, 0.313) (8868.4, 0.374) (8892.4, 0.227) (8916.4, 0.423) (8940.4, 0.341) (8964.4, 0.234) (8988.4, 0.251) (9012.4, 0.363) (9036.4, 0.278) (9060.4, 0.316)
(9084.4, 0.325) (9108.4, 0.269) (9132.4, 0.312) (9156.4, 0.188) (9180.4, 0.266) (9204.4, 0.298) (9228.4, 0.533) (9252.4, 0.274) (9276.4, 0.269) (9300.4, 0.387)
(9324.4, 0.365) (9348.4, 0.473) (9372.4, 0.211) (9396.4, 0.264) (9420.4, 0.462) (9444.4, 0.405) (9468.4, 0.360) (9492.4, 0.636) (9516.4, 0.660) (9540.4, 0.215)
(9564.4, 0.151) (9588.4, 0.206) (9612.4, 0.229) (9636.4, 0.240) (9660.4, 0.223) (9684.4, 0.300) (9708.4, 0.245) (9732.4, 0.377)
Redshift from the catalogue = 0.897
